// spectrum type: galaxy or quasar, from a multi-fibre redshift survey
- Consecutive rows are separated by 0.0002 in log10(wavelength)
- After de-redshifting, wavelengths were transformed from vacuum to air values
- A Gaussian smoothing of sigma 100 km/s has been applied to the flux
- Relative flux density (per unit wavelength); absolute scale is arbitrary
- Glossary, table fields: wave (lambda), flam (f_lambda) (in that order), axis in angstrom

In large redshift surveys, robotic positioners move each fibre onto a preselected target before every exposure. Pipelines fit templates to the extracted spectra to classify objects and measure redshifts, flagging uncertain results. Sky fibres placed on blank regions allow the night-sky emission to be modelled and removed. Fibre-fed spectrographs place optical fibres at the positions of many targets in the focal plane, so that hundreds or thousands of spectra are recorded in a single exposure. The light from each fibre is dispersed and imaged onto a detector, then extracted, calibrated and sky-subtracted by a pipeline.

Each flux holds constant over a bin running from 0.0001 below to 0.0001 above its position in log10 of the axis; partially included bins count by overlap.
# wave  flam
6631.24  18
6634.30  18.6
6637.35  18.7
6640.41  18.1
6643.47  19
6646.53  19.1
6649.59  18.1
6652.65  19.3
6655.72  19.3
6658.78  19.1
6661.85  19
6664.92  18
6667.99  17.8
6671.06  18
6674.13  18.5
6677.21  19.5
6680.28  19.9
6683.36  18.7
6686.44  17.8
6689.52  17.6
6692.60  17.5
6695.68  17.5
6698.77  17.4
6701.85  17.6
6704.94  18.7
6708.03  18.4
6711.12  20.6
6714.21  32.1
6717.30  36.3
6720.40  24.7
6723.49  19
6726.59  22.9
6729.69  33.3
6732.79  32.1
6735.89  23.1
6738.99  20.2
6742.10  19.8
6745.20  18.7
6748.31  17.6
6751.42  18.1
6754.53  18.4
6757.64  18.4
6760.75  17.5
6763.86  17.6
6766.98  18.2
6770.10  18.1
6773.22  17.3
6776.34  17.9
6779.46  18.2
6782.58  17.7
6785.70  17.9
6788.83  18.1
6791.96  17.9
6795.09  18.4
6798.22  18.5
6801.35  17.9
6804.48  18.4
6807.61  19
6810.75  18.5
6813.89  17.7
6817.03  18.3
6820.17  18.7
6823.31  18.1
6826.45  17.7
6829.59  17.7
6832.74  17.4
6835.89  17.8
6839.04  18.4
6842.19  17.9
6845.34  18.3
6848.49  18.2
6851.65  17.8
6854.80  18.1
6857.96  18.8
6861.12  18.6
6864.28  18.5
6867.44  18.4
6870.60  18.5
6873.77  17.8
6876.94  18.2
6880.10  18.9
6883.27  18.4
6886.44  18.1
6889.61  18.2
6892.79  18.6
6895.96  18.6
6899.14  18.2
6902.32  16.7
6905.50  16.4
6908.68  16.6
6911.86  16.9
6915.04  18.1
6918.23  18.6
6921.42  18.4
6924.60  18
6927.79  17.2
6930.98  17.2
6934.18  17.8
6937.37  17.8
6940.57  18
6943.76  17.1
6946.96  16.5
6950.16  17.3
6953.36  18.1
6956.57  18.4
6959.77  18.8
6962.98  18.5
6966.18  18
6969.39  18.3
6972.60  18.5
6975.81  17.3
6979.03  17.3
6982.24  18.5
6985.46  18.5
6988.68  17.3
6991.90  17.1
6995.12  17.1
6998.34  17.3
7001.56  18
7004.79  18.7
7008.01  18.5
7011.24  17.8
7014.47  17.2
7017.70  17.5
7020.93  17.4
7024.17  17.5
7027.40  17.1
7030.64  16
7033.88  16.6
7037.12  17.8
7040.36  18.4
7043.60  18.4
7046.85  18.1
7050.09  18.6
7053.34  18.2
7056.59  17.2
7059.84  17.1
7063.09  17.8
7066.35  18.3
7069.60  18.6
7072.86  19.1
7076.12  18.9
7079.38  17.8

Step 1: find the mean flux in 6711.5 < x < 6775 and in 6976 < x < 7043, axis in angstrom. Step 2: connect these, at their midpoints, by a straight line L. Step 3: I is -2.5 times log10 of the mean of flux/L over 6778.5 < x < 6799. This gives 0.18 mag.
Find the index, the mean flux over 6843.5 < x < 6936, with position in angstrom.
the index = 18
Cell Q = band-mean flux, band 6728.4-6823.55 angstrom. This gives 19.3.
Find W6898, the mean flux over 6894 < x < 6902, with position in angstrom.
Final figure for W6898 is 18.1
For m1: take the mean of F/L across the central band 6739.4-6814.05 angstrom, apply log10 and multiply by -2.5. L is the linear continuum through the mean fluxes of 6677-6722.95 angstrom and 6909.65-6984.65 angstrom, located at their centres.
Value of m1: 0.10 mag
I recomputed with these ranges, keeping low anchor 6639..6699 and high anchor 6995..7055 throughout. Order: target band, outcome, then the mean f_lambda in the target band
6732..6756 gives -0.13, 20.7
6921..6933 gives 0.02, 17.6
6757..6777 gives 0.03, 17.8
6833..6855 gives 0.00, 18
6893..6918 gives 0.03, 17.5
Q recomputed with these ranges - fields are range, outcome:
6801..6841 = 18.1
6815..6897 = 18.2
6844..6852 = 18.1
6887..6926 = 17.8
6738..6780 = 18.3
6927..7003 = 17.8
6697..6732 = 23.9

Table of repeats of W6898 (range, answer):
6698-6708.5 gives 18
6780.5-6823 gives 18.2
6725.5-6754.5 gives 22.6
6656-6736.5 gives 21.3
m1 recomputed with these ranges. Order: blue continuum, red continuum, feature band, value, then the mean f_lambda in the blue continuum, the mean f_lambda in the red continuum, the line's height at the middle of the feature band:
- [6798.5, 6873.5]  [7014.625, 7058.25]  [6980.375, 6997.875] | 0.00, 18.2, 17.6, 17.7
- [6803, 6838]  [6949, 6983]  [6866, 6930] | 0.01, 18.1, 18.1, 18.1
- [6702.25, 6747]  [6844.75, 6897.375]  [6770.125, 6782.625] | 0.23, 24.1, 18.4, 22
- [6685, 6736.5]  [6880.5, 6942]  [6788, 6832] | 0.12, 22.8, 17.8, 20.3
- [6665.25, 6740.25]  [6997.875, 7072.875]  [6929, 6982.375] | 0.05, 21.6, 17.8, 18.7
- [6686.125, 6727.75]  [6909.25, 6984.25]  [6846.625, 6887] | 0.04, 21.4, 17.8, 19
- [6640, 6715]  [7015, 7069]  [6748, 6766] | 0.04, 18.9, 17.6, 18.7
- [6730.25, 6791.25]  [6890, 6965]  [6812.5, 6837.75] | 0.05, 19.4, 17.7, 18.8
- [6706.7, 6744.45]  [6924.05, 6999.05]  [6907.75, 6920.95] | 0.09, 25.1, 17.7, 19.2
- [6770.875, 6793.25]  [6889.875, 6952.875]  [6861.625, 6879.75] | -0.04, 17.9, 17.6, 17.7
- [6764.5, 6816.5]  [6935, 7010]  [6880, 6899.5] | -0.03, 18.1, 17.9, 18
